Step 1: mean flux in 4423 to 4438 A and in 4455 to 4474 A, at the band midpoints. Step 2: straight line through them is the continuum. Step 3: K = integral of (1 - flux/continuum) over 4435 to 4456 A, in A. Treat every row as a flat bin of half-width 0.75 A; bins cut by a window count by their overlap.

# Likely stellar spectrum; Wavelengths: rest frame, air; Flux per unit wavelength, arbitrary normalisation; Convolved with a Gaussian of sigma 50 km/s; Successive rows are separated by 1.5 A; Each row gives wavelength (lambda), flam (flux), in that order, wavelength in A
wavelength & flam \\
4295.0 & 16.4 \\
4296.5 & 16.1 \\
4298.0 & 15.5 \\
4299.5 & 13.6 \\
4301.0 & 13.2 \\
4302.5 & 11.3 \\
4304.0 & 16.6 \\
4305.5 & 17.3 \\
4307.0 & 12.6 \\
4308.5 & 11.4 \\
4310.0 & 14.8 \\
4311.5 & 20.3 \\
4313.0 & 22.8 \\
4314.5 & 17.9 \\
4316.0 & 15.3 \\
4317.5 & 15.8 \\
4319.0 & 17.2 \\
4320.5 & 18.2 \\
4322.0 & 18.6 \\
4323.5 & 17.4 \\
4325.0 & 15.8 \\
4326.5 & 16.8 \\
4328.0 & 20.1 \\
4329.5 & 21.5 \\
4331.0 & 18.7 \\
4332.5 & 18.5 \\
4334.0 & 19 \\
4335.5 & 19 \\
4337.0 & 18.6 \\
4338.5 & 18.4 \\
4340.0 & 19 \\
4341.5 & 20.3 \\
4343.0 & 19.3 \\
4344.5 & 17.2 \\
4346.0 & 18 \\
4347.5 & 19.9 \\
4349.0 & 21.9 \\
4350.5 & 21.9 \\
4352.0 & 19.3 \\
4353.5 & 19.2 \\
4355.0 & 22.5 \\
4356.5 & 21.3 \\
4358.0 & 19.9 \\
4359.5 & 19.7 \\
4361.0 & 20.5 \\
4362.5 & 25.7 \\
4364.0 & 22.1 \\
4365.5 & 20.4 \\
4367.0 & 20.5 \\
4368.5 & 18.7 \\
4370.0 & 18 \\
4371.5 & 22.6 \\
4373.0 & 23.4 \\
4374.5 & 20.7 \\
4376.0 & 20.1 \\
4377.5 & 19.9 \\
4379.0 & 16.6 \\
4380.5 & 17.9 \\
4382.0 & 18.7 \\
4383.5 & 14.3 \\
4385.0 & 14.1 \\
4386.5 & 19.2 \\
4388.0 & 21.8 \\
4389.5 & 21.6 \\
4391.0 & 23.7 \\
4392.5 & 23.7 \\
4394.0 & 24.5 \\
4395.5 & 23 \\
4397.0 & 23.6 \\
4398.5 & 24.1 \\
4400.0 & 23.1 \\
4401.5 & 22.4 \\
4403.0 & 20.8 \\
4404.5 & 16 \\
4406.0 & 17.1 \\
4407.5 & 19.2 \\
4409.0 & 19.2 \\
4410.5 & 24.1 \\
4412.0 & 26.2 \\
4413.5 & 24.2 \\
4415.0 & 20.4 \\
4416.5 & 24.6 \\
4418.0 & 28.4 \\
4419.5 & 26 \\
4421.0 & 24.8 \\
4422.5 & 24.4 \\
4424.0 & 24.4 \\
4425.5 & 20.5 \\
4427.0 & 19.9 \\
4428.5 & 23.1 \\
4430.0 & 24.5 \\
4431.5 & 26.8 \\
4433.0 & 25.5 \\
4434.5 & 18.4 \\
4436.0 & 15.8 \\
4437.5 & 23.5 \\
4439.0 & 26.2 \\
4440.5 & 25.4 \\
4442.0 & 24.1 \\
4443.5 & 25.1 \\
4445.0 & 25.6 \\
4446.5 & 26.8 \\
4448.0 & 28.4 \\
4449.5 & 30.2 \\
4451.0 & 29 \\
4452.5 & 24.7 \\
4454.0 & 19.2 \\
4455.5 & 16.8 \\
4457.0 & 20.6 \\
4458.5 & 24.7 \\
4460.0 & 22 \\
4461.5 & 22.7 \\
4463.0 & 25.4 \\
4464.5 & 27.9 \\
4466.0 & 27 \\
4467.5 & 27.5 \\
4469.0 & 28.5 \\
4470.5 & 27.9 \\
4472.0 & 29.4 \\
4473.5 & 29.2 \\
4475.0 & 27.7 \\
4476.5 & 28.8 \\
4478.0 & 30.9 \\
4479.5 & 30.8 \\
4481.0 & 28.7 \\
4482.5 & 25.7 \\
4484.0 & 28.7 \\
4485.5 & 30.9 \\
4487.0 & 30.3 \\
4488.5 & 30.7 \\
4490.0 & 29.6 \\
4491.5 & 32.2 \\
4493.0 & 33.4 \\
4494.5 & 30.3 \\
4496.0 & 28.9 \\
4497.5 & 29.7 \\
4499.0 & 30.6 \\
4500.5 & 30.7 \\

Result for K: -0.63 A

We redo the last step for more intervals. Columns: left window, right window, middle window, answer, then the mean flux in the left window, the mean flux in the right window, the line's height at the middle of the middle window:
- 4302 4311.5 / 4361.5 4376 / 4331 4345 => -0.70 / 14.6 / 21.3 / 17.9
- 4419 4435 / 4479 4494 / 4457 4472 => 0.99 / 23.5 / 30.1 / 27.7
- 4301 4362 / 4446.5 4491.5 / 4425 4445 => 1.47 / 18.3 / 27.1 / 24.9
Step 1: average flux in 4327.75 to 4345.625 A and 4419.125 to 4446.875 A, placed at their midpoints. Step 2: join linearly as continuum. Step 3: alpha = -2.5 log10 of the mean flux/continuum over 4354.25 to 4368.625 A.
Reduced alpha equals -0.05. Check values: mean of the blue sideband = 19.1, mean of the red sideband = 23.7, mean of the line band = 21.2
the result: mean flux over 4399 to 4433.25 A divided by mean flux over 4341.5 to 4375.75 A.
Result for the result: 1.11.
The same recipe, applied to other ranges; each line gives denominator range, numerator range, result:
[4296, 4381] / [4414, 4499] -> 1.41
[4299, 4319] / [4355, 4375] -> 1.34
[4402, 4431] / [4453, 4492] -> 1.20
